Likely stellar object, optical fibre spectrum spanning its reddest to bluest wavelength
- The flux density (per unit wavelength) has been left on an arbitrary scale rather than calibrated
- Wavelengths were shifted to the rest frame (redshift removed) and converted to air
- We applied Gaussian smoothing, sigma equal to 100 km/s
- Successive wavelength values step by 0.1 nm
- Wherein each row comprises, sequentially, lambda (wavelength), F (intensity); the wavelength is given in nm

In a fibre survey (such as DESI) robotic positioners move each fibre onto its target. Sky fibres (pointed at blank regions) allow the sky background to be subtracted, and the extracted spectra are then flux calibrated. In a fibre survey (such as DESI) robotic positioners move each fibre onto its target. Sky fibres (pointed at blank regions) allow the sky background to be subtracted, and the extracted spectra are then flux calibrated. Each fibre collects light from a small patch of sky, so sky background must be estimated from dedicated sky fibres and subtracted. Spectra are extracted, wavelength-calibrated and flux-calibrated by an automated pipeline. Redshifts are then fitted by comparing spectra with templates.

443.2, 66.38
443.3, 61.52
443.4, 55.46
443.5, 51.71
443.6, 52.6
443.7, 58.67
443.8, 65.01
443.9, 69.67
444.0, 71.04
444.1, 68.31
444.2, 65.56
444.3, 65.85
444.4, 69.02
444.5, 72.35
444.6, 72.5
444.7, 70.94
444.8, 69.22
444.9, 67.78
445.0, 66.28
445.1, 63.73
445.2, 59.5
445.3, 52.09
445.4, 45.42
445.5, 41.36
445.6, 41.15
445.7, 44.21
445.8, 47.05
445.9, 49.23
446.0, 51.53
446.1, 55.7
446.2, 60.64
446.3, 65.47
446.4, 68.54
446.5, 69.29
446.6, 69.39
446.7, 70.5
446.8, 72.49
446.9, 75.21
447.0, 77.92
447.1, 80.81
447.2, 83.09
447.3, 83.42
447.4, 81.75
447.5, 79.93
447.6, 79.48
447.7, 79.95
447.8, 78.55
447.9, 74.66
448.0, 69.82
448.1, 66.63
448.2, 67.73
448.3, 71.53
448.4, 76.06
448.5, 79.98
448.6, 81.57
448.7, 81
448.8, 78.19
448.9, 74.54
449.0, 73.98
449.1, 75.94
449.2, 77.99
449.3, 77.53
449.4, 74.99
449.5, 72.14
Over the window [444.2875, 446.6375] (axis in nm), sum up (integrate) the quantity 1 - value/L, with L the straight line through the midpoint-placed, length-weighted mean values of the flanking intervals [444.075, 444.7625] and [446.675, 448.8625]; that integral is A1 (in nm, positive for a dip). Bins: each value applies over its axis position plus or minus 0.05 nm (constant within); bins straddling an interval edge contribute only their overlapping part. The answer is 0.39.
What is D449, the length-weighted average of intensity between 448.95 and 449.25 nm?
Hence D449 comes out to 76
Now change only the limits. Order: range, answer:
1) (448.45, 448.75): 80.9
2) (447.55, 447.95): 78.2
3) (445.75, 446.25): 52.8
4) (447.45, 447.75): 79.8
